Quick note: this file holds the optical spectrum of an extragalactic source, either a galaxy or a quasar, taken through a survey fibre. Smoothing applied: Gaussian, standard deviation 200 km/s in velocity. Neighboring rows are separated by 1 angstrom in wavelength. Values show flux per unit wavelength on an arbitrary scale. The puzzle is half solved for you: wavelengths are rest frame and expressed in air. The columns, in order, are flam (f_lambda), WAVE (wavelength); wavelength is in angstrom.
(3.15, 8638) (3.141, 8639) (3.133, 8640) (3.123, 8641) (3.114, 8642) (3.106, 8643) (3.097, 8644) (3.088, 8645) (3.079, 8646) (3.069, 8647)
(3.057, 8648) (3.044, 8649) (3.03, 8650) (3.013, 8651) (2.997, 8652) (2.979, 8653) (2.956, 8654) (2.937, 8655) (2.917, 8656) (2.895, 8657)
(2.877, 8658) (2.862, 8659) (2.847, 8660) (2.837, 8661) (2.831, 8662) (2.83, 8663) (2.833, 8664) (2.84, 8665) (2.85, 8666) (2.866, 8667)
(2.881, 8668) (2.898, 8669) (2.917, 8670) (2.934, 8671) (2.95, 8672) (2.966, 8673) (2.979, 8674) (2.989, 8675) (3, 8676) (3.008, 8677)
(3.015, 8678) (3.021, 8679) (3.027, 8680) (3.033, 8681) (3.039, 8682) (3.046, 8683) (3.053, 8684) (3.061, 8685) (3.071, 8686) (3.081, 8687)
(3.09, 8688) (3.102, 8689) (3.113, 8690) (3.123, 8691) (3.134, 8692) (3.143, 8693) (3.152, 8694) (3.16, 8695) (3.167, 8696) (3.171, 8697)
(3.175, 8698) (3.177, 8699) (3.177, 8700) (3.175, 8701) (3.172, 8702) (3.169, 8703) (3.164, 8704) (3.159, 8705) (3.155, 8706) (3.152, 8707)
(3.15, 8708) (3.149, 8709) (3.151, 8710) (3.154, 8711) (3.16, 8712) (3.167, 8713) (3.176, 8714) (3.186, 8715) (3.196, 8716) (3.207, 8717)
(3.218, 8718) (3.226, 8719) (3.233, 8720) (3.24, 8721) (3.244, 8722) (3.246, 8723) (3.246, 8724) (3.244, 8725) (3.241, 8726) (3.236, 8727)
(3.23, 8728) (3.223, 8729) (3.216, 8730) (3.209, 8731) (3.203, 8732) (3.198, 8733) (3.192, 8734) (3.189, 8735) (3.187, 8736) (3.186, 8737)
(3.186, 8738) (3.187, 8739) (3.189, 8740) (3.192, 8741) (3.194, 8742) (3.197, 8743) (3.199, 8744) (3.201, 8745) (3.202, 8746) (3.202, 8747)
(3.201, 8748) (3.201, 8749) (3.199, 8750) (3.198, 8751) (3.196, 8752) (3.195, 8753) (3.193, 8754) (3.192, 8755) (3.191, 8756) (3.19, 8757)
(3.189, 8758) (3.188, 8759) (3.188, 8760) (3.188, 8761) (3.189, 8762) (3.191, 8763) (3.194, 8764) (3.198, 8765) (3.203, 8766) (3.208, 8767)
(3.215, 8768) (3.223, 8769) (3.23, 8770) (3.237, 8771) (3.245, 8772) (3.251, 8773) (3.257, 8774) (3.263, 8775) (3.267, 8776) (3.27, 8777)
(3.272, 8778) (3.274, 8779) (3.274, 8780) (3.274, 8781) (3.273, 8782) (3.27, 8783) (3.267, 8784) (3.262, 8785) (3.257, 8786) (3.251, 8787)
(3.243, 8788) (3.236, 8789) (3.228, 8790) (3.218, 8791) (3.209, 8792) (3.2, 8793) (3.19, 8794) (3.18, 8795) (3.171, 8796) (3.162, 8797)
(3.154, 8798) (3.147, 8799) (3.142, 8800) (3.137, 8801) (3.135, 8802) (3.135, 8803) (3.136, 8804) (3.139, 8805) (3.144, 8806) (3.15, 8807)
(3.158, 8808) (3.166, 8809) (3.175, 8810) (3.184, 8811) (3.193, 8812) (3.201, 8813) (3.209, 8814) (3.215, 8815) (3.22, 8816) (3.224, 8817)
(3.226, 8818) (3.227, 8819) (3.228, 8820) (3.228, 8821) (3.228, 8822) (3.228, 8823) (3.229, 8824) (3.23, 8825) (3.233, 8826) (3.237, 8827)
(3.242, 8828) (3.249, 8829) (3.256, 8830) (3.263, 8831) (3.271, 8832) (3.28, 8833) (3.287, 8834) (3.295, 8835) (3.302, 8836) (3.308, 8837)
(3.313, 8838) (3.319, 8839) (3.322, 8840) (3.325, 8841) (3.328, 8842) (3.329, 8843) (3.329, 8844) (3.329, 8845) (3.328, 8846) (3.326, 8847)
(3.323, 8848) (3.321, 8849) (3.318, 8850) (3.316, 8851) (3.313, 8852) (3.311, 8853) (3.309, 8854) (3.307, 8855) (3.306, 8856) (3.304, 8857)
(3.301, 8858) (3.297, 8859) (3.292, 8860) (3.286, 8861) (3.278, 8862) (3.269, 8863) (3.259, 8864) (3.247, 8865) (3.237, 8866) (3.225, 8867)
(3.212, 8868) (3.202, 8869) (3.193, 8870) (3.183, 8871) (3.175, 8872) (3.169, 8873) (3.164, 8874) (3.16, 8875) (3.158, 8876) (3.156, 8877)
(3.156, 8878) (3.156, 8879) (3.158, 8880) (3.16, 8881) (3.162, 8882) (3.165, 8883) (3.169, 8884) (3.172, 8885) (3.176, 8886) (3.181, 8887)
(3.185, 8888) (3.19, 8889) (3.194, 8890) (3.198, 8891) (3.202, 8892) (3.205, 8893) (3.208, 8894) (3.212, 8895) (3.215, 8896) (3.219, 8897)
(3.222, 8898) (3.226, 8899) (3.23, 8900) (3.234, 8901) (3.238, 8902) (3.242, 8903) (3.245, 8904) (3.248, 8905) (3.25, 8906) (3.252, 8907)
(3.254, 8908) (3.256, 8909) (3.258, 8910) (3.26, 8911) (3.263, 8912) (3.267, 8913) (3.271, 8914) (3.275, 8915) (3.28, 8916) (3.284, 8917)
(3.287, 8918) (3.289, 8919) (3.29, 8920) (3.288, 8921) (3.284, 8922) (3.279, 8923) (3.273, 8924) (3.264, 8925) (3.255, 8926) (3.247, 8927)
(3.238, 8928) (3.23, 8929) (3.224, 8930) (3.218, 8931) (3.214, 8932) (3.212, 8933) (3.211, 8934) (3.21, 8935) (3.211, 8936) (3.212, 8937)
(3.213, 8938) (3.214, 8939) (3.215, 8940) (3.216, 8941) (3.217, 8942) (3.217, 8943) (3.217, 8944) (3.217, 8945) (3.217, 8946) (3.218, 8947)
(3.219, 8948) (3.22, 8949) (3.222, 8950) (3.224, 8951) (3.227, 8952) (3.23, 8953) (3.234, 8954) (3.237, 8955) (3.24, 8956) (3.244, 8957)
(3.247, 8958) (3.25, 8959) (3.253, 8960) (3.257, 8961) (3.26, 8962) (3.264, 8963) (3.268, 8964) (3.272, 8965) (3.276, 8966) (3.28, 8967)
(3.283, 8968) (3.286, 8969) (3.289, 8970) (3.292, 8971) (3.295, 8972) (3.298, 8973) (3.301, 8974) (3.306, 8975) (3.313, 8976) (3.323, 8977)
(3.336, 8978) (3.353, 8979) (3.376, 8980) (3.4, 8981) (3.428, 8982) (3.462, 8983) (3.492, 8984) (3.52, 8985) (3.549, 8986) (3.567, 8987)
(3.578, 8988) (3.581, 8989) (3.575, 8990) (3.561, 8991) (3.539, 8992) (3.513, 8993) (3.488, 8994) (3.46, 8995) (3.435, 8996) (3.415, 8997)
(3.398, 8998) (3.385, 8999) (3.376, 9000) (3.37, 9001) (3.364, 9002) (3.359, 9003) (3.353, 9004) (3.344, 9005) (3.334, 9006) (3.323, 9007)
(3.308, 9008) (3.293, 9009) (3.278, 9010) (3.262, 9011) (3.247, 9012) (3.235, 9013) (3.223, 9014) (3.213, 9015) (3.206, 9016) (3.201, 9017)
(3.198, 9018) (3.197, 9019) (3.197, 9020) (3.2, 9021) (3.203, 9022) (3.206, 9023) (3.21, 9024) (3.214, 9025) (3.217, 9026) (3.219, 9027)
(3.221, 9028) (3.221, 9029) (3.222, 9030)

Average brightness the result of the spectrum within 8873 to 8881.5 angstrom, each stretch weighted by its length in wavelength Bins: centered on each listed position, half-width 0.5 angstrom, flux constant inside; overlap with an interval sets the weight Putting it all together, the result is 3.16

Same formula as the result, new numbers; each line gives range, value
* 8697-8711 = 3.16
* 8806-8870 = 3.26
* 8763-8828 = 3.21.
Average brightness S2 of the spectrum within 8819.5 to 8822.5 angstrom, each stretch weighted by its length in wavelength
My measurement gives 3.23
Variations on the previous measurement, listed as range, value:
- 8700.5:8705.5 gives 3.17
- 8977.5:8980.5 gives 3.35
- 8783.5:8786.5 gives 3.26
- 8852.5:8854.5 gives 3.31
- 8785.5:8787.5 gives 3.25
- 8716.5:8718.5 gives 3.21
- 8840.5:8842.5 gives 3.33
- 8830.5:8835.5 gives 3.28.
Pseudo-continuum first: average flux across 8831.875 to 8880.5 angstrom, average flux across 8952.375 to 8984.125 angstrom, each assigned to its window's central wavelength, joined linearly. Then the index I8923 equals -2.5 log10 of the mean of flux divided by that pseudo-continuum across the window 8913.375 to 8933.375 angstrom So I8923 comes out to 0.01 mag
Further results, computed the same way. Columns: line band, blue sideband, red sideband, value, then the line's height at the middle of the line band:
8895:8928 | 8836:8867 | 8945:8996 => 0.022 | 3.32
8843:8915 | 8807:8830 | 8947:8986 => 0.004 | 3.25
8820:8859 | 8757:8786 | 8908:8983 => -0.015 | 3.25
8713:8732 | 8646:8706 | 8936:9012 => -0.053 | 3.07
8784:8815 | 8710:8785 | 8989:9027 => 0.017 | 3.24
